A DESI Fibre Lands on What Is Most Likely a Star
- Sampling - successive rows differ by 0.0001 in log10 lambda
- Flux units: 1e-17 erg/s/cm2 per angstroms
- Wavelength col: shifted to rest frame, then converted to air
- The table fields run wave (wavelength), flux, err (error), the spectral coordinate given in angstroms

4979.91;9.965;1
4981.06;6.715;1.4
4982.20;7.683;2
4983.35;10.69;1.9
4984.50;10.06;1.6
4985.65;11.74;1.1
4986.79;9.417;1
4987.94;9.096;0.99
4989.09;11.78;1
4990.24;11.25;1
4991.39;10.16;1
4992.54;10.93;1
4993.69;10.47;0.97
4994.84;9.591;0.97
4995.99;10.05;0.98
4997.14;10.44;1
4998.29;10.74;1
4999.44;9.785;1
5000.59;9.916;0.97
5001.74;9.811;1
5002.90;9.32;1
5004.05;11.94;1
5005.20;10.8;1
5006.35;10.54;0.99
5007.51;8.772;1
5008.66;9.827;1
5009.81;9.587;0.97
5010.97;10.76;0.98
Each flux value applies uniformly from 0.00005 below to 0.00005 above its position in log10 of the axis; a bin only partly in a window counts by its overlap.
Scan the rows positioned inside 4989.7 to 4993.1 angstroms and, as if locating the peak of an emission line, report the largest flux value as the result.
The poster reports 11.25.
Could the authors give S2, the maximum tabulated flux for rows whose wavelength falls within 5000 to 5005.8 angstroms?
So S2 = 11.94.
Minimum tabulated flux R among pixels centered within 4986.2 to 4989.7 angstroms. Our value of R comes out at 9.096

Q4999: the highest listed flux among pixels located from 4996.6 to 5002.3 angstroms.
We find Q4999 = 10.74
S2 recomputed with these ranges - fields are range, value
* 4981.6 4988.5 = 11.74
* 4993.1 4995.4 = 10.47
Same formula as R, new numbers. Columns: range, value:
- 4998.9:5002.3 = 9.785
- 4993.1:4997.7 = 9.591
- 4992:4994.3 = 10.47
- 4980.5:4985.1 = 6.715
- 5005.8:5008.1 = 8.772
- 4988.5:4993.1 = 10.16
